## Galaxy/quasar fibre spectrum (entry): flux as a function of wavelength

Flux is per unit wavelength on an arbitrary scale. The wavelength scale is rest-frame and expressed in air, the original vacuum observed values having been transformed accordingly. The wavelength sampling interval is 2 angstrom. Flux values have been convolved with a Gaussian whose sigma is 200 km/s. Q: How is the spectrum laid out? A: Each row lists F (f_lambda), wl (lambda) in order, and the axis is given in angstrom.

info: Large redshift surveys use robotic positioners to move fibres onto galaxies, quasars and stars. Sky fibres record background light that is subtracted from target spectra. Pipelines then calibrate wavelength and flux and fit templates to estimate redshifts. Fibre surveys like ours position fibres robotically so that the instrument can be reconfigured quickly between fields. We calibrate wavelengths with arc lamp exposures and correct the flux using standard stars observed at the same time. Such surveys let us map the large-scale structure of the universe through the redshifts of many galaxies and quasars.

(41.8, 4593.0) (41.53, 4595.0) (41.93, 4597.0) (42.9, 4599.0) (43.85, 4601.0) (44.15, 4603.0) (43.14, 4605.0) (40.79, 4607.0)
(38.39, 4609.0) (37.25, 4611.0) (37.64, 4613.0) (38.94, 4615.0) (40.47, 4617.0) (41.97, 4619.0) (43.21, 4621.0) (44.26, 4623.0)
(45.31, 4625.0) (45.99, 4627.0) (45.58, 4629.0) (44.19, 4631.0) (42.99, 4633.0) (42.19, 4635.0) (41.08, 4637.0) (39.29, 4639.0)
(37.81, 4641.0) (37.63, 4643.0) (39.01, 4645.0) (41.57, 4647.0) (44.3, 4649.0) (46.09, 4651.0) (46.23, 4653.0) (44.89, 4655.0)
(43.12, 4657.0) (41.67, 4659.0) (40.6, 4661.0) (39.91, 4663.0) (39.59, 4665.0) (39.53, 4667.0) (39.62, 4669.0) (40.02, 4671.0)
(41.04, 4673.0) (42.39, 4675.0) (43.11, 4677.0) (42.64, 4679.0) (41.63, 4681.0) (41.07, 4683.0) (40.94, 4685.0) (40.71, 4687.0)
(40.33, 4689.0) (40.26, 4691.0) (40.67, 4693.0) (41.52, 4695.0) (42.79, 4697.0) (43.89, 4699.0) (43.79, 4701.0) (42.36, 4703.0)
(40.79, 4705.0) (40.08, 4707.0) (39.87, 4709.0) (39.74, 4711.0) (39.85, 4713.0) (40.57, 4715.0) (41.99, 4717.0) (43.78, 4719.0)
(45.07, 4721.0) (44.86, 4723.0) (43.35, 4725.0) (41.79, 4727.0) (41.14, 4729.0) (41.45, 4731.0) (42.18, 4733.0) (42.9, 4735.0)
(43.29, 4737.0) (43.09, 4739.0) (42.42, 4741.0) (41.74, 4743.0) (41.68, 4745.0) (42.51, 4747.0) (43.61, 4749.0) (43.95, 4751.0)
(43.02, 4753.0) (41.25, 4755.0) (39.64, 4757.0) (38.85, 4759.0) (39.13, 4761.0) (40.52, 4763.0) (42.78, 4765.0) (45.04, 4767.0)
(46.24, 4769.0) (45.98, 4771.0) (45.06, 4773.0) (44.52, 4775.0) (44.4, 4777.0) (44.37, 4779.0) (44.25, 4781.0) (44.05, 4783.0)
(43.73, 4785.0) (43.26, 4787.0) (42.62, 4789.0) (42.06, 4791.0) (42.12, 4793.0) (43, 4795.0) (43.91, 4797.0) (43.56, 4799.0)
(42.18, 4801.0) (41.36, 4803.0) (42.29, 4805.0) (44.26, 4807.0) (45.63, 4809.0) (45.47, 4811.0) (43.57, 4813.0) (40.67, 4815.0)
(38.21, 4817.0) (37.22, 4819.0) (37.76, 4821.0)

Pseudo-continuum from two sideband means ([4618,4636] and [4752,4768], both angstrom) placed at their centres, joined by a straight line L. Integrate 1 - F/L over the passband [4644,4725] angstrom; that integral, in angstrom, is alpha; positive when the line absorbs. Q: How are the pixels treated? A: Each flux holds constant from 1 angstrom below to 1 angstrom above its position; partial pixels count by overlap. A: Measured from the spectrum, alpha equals 1.86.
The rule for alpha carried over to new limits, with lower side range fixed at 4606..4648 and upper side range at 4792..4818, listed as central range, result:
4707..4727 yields 0.0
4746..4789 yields -0.7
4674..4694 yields 0.2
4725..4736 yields 0.0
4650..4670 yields -0.3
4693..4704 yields -0.2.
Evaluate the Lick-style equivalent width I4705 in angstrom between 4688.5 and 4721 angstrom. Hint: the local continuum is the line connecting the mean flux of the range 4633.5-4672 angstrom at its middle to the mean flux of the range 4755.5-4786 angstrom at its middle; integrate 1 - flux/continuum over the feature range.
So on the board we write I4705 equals 0.5 angstrom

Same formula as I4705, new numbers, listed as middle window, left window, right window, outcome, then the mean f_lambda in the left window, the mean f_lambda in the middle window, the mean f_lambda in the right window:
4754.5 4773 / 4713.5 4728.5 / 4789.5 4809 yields 0.2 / 42.9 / 42.3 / 42.9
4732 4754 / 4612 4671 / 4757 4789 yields 0.1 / 41.9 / 42.8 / 43.3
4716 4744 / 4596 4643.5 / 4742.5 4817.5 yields -0.1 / 41.7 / 42.8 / 42.9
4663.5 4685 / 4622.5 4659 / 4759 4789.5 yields 1.0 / 42.8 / 41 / 43.6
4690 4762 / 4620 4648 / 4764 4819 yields 1.6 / 42.2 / 41.9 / 43.4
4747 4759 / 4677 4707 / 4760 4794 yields 0.3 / 41.7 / 42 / 43.5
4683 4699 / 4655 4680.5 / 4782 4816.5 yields 0.1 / 41.3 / 41.2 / 43.1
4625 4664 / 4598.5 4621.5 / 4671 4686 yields -1.0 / 41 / 42.4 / 41.7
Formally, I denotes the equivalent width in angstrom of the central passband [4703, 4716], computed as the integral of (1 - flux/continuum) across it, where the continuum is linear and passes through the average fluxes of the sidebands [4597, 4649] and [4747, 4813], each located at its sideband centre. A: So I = 0.7 angstrom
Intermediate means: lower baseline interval 41.6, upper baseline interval 43.2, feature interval 40.3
